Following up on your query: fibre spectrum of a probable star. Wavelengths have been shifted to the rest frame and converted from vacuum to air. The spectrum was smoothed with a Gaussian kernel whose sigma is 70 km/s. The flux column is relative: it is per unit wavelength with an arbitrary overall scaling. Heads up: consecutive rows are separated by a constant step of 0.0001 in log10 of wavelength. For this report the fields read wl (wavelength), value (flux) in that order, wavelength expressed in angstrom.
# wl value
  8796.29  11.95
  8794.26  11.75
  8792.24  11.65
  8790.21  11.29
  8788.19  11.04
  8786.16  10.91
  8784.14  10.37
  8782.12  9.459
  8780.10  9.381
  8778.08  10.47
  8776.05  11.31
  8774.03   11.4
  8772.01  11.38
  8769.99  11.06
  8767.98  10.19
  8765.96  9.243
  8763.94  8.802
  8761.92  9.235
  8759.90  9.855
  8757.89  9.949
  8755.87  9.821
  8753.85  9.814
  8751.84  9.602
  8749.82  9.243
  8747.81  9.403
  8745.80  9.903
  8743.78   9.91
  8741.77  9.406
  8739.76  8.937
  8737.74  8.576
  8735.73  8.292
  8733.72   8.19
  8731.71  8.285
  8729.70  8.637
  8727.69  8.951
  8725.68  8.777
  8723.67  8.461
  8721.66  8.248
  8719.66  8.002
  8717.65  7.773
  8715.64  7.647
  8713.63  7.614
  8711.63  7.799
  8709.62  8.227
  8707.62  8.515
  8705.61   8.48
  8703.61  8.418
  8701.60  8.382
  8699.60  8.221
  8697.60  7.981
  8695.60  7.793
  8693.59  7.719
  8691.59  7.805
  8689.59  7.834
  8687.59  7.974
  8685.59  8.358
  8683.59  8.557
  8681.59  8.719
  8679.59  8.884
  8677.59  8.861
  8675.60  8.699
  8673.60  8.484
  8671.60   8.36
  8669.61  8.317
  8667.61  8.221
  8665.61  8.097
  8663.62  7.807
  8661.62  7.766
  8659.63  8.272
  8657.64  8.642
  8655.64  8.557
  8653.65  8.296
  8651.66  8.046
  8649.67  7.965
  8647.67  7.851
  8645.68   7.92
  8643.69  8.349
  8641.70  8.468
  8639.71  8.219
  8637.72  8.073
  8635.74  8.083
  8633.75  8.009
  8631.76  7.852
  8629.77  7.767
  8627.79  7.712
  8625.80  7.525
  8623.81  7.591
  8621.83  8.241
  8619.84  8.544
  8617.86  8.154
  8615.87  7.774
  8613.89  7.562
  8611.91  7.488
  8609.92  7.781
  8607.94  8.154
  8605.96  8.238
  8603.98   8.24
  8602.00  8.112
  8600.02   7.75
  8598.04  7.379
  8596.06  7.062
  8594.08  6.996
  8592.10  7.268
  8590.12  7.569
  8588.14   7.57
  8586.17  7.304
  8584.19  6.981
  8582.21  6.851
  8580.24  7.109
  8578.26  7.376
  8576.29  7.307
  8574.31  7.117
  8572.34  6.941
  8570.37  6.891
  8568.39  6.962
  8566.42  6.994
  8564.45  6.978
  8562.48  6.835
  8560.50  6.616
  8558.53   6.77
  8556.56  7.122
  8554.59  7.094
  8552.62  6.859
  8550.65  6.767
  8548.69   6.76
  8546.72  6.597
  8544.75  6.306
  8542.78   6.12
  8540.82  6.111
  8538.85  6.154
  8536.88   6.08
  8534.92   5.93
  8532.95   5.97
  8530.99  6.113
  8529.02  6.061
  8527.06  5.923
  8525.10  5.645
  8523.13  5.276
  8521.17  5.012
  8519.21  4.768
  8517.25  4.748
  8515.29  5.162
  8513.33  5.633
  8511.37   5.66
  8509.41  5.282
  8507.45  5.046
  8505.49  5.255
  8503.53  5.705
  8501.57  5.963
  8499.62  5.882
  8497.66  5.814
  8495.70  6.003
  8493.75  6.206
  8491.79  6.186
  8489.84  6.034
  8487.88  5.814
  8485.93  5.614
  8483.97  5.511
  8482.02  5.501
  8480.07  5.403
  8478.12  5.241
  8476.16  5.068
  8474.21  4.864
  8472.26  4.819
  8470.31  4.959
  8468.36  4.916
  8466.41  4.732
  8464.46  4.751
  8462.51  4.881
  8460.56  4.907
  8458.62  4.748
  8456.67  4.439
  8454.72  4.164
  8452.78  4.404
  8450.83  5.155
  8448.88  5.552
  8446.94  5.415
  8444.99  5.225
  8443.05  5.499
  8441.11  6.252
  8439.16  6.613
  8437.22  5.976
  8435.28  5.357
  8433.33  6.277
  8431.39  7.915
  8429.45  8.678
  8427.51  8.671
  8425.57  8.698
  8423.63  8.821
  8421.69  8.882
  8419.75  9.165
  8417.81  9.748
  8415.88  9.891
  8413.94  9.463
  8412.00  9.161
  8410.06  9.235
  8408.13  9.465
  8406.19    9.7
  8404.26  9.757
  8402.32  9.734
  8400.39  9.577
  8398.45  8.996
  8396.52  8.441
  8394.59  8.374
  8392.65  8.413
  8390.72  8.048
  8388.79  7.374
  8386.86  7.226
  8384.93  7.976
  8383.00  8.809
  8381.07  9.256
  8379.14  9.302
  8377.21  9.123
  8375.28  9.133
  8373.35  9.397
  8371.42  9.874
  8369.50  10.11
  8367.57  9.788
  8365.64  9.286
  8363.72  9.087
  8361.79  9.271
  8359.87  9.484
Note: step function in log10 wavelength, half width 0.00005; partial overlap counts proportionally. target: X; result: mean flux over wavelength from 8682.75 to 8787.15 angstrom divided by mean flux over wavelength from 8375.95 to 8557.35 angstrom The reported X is 1.4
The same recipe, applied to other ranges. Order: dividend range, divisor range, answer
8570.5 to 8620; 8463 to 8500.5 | 1.38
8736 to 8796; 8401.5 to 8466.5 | 1.42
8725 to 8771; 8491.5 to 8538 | 1.65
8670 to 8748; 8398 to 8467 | 1.17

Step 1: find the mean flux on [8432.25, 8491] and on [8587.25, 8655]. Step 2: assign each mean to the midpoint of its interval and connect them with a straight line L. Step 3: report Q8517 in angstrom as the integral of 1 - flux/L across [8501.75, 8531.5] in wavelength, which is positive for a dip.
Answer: 3.6 angstrom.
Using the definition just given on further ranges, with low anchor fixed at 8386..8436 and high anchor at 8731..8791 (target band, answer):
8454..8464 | 4.7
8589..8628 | 6.6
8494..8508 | 5.1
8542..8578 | 9.1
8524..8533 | 3.1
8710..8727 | 2.9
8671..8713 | 5.8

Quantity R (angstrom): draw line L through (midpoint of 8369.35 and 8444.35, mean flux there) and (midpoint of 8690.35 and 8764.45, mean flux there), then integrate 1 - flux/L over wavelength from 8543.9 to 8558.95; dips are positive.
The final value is 3.1 angstrom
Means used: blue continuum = 8.49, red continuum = 8.66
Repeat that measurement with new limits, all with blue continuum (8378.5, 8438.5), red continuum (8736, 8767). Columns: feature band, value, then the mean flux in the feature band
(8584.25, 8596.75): 2.4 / 7.28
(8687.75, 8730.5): 5.3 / 8.15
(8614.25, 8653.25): 4.8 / 8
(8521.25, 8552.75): 9.8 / 6.12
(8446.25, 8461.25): 6.7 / 4.84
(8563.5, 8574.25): 2.4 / 6.97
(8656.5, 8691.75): 3.4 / 8.33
